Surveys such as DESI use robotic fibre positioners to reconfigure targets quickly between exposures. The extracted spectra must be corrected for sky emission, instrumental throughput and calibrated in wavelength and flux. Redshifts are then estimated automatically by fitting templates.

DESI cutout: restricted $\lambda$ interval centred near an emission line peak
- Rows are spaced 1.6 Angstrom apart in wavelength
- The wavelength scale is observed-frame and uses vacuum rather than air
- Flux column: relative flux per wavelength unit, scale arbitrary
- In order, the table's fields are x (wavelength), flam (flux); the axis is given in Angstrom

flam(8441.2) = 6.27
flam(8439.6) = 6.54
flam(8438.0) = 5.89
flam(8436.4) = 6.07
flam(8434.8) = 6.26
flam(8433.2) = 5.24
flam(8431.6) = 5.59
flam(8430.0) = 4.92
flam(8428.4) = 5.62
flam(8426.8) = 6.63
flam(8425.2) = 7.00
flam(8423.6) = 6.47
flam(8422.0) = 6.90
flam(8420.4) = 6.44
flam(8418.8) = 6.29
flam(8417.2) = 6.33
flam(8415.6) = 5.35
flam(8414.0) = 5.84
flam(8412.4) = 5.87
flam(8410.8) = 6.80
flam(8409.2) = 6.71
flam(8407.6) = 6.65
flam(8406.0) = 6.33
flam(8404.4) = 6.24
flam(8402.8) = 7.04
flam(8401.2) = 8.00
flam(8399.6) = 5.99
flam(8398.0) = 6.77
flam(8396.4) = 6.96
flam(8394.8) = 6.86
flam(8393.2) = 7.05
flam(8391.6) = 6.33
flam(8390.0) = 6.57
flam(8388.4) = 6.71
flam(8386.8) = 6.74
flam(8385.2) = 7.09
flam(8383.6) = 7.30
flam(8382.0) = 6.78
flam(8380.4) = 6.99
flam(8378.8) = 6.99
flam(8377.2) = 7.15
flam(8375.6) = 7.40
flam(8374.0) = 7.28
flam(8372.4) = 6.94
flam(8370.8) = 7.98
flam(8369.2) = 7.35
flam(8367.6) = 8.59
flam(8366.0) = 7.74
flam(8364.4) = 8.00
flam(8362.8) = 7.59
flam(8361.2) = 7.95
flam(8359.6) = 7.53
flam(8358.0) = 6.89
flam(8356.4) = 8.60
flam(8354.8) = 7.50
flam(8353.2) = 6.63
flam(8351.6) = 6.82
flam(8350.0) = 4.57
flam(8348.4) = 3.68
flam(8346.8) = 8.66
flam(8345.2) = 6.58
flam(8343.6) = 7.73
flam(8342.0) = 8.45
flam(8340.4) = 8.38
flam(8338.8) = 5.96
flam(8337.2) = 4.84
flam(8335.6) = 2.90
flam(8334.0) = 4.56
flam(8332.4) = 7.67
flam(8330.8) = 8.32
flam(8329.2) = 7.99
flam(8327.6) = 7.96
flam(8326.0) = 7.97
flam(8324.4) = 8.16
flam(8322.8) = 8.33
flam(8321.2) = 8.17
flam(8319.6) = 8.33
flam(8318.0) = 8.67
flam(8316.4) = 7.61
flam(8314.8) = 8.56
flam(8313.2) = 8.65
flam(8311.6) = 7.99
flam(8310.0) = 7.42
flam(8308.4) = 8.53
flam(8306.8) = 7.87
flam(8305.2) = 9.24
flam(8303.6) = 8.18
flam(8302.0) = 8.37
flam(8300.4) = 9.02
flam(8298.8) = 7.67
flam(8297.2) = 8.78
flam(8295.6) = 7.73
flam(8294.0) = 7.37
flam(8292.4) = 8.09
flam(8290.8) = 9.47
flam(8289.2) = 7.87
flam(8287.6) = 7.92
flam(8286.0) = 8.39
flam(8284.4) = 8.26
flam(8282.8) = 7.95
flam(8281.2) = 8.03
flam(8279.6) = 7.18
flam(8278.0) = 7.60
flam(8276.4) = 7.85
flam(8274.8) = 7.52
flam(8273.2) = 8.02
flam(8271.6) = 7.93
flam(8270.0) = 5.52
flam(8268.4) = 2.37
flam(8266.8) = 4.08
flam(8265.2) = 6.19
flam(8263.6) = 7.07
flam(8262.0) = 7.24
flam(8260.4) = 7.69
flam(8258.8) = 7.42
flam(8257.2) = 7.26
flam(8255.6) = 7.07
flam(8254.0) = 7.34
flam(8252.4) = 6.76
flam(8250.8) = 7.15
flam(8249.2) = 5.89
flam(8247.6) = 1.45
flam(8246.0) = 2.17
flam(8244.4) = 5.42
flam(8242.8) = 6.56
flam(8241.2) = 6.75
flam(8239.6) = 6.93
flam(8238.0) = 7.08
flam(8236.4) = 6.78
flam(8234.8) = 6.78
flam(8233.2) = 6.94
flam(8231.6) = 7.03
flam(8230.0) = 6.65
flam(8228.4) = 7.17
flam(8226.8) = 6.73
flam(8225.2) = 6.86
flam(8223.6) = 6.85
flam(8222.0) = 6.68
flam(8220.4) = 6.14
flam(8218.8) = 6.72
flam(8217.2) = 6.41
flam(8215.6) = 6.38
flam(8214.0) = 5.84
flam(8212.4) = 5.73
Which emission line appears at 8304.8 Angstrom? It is C IV 1549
